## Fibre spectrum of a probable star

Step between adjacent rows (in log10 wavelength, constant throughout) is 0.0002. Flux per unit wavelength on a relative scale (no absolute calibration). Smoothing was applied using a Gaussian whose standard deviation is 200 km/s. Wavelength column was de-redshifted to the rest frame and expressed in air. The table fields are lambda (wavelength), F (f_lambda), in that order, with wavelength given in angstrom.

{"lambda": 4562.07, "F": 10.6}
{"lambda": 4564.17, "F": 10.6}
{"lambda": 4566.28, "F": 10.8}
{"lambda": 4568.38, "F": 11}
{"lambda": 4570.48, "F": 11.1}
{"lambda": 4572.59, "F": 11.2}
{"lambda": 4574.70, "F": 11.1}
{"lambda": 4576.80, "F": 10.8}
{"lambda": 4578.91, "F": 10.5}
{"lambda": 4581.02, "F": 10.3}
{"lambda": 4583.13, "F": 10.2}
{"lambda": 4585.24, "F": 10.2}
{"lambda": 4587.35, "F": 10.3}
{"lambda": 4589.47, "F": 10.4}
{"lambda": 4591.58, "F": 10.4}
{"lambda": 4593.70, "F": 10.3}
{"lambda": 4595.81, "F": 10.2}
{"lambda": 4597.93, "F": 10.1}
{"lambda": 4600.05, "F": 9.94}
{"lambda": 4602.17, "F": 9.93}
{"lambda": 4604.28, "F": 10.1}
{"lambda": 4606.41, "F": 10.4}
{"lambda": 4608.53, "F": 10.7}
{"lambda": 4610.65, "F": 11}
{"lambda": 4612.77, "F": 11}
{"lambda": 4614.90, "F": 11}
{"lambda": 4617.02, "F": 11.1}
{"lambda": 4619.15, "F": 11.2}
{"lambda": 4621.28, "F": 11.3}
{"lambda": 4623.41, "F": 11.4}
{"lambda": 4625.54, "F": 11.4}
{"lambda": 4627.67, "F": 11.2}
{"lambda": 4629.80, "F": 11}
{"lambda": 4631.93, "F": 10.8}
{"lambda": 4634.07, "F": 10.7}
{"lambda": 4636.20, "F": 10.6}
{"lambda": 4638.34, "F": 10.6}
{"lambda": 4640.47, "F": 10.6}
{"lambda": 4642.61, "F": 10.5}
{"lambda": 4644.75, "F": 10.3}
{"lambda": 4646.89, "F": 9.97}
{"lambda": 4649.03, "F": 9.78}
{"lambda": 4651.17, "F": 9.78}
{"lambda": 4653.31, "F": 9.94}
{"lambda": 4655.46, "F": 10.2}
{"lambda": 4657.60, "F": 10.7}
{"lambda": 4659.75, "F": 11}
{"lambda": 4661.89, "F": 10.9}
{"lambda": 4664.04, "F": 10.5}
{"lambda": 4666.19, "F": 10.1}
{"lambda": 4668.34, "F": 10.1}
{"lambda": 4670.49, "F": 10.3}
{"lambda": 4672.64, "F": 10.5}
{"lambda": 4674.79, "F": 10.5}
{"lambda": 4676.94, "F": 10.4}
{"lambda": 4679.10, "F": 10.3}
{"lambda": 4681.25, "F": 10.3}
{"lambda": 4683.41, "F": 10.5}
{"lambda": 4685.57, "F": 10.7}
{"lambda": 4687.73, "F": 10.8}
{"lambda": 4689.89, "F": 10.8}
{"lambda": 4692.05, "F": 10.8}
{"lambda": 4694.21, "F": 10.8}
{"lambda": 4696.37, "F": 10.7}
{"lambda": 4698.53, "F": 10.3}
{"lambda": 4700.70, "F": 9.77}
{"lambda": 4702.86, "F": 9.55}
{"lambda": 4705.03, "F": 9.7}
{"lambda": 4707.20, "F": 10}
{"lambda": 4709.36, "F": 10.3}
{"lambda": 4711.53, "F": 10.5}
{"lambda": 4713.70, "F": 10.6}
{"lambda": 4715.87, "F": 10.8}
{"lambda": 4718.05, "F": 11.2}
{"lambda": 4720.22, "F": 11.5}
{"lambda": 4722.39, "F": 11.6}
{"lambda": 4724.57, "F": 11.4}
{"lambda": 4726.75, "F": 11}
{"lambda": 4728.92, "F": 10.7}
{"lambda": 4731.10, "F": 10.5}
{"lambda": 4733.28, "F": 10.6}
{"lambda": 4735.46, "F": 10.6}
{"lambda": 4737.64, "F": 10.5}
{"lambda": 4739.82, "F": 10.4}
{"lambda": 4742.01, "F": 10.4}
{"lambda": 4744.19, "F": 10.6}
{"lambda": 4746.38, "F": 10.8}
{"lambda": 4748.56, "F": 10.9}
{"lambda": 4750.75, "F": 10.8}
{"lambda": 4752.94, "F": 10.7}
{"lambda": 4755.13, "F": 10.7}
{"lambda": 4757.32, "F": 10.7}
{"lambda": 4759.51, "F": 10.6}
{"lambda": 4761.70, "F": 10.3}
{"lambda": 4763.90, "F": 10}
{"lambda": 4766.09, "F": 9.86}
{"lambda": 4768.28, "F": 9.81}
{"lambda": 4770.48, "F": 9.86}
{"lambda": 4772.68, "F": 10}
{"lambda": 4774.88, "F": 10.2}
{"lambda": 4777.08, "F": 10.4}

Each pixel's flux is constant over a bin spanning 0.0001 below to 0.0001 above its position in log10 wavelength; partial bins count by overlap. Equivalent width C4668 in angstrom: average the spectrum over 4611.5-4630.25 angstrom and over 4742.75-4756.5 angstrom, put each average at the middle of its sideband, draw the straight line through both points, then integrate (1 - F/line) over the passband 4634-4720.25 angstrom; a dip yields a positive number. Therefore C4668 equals 4.5 angstrom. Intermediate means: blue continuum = 11.2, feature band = 10.4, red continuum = 10.7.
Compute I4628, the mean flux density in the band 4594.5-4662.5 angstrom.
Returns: 10.6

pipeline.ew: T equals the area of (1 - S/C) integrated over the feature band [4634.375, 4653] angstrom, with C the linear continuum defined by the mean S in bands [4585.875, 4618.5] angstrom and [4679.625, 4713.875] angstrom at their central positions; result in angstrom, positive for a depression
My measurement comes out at 0.3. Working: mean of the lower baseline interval 10.5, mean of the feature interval 10.3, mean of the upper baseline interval 10.4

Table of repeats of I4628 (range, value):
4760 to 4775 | 10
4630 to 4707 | 10.4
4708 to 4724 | 10.9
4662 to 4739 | 10.6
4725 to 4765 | 10.6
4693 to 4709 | 10.1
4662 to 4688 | 10.4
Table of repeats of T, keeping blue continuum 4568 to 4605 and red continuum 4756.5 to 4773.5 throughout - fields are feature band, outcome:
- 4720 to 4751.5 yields -1.9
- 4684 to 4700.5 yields -0.6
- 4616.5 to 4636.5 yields -1.4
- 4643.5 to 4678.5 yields 0.0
